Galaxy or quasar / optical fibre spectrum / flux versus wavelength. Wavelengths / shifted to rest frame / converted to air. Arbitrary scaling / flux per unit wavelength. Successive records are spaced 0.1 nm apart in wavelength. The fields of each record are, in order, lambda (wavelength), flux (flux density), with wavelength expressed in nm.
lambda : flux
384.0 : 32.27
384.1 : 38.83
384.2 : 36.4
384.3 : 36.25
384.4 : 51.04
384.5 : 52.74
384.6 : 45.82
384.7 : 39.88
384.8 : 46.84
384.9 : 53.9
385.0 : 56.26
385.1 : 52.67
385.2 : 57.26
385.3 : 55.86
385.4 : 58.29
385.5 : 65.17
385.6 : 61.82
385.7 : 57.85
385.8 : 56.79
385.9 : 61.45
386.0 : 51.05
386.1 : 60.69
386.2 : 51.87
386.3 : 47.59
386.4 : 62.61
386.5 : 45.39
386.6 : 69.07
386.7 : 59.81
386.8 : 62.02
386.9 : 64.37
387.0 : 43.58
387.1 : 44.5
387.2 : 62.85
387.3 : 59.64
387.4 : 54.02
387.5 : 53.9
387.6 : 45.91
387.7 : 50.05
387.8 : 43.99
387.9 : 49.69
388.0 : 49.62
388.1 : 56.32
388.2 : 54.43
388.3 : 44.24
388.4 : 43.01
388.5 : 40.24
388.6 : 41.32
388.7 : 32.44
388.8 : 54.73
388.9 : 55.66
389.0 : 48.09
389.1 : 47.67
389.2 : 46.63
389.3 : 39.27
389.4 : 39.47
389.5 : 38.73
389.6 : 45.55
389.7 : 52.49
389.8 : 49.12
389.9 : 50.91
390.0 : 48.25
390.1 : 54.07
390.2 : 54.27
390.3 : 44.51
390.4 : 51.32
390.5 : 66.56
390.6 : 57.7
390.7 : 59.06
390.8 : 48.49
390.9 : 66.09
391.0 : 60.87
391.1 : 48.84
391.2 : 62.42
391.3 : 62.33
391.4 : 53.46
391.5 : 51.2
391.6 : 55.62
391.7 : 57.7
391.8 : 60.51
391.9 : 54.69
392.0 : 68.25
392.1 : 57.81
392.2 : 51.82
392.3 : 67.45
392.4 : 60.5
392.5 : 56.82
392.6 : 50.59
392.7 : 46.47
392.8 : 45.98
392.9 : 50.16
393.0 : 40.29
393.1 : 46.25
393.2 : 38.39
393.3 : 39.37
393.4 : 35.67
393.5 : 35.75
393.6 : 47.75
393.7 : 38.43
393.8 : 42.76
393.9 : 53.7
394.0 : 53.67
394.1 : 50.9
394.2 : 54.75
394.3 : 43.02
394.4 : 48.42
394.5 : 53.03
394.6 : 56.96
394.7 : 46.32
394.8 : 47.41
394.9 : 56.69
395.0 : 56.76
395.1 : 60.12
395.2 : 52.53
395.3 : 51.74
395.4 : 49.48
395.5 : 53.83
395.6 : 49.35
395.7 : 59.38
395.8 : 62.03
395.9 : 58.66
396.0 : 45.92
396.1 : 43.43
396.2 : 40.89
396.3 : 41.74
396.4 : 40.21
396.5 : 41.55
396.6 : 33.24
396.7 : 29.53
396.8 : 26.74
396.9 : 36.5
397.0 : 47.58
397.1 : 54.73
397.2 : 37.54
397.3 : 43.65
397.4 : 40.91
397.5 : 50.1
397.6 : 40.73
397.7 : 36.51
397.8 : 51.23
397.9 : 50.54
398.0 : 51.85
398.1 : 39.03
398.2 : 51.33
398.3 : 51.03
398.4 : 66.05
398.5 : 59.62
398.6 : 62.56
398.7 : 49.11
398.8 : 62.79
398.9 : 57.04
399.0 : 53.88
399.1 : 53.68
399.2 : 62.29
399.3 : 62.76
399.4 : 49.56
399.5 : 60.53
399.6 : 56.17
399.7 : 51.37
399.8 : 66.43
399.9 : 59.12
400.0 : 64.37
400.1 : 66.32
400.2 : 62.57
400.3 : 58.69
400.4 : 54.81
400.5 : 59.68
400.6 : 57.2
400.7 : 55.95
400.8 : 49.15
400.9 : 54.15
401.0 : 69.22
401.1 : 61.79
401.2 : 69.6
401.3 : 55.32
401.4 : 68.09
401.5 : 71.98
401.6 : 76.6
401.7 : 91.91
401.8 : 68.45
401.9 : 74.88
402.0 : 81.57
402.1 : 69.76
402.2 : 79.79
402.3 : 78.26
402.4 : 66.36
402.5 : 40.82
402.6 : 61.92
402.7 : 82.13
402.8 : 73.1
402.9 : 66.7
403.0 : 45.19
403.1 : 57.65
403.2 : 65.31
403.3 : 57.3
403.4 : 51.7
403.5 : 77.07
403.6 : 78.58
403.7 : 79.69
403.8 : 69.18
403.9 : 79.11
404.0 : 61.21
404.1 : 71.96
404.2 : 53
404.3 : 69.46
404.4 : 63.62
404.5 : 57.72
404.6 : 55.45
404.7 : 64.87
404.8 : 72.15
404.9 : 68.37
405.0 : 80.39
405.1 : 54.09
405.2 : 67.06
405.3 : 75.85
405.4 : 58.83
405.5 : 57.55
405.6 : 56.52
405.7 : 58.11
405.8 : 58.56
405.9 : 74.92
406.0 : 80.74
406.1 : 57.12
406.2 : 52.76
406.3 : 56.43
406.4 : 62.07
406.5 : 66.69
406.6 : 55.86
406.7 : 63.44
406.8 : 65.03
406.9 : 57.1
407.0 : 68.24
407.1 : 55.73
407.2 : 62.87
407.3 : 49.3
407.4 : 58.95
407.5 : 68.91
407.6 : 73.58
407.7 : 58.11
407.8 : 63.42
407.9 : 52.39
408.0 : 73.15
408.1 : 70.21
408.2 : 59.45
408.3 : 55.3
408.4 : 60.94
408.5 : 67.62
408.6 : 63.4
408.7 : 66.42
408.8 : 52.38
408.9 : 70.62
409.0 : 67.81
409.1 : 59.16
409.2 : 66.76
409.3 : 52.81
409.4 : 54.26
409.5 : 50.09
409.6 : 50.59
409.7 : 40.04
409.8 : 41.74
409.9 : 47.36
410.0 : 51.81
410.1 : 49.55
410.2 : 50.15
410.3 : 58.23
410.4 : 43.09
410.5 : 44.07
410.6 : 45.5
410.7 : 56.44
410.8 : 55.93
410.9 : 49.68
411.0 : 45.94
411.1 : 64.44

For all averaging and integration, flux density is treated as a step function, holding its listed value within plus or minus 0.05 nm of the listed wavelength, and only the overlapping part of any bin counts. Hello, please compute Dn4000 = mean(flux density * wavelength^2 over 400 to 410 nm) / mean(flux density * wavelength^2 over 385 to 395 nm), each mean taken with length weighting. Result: 1.3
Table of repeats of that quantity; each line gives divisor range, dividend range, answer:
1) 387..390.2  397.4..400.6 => 1.21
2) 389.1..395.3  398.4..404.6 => 1.30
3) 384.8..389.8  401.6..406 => 1.41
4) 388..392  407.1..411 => 1.21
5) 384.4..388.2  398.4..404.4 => 1.27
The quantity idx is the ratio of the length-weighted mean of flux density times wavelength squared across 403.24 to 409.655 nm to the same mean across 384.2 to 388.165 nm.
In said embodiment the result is 1.30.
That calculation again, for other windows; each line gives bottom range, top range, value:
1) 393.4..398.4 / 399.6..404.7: 1.42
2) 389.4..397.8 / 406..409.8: 1.30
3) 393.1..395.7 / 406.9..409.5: 1.35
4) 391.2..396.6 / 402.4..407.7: 1.33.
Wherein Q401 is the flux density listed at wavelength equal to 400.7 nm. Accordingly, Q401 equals 55.95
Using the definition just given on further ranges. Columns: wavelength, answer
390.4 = 51.32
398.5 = 59.62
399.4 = 49.56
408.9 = 70.62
